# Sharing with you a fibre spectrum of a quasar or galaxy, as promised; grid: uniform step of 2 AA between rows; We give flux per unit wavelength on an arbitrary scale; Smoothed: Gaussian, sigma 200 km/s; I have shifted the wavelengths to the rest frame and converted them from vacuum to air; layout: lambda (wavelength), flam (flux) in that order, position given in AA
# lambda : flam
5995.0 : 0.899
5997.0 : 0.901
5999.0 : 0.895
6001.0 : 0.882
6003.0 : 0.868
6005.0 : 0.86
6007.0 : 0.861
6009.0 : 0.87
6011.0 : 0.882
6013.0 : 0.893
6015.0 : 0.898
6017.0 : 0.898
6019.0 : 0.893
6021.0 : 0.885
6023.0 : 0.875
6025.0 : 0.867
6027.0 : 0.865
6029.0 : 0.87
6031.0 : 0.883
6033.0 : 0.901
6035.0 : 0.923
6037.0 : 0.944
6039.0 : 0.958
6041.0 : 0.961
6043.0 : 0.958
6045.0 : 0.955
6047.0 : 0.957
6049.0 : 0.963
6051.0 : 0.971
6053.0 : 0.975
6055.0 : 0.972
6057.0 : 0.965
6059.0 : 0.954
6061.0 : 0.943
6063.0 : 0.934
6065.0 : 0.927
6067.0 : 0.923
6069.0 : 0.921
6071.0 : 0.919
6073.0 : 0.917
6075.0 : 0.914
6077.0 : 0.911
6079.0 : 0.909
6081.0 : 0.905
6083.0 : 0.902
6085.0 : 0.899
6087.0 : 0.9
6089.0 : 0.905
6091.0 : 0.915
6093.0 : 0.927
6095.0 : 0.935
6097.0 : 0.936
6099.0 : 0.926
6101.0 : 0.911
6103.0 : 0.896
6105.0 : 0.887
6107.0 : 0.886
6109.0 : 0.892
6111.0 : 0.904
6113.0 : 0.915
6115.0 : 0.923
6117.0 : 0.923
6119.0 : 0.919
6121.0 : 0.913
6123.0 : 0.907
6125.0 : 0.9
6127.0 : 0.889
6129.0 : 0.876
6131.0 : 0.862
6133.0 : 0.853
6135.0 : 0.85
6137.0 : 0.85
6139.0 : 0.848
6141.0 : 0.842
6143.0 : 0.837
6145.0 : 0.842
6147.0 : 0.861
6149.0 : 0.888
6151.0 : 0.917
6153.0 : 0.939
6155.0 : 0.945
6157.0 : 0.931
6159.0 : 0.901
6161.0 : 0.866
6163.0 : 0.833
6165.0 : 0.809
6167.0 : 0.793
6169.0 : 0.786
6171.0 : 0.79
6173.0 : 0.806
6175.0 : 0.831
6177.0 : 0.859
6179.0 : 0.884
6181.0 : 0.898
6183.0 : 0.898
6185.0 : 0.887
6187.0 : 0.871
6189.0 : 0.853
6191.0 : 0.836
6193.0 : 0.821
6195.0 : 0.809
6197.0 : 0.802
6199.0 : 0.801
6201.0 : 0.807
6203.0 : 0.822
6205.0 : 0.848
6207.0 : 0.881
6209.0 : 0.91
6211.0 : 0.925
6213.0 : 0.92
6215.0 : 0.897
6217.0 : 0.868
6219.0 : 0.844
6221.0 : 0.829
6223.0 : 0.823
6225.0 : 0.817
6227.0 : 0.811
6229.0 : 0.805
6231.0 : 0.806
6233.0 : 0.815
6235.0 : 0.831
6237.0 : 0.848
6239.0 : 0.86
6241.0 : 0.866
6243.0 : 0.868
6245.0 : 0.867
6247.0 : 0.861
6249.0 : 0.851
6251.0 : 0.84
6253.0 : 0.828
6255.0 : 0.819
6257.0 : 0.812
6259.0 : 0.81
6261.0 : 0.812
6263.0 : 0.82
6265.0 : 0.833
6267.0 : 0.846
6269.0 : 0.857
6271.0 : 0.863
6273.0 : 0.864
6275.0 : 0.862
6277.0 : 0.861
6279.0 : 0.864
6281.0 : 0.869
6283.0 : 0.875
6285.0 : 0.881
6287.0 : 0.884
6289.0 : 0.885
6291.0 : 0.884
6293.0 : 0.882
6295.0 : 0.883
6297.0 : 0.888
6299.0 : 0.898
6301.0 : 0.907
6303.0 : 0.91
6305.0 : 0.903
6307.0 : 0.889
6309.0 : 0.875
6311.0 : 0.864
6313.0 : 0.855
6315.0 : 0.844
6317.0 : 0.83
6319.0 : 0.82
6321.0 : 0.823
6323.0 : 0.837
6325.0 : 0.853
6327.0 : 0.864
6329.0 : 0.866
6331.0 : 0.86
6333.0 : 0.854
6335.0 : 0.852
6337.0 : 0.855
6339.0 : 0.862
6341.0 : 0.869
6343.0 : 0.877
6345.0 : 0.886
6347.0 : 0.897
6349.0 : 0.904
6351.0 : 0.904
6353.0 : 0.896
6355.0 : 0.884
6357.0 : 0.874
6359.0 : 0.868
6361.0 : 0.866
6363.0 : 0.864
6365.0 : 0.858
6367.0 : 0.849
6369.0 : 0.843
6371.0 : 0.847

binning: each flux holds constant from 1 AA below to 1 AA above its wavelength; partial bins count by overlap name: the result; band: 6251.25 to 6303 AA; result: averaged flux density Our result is 0.86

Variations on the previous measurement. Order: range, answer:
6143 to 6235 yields 0.853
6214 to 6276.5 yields 0.84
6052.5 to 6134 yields 0.914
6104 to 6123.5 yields 0.907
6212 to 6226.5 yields 0.855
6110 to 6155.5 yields 0.886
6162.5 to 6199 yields 0.836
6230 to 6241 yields 0.835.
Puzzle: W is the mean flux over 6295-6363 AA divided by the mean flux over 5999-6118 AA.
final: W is 0.95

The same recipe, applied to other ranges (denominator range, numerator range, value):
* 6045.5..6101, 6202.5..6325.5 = 0.92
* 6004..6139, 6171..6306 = 0.94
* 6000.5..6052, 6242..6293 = 0.94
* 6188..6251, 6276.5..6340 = 1.03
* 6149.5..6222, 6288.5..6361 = 1.02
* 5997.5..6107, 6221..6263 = 0.91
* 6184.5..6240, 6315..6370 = 1.02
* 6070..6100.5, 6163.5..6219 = 0.93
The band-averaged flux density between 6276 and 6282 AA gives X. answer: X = 0.865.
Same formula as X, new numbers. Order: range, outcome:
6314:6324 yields 0.831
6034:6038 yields 0.933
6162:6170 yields 0.805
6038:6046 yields 0.958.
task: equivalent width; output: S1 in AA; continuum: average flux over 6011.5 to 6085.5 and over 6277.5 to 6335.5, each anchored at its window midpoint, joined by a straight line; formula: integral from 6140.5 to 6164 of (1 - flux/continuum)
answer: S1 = 0.4 AA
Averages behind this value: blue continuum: 0.922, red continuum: 0.869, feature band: 0.884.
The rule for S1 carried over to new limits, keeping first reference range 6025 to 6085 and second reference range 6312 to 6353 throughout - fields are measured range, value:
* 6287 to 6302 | -0.3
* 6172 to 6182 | 0.5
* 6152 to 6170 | 0.7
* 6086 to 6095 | 0.1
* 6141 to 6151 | 0.5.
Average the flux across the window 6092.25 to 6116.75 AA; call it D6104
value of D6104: 0.912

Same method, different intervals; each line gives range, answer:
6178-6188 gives 0.888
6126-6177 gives 0.858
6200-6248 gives 0.851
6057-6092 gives 0.919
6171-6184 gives 0.857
